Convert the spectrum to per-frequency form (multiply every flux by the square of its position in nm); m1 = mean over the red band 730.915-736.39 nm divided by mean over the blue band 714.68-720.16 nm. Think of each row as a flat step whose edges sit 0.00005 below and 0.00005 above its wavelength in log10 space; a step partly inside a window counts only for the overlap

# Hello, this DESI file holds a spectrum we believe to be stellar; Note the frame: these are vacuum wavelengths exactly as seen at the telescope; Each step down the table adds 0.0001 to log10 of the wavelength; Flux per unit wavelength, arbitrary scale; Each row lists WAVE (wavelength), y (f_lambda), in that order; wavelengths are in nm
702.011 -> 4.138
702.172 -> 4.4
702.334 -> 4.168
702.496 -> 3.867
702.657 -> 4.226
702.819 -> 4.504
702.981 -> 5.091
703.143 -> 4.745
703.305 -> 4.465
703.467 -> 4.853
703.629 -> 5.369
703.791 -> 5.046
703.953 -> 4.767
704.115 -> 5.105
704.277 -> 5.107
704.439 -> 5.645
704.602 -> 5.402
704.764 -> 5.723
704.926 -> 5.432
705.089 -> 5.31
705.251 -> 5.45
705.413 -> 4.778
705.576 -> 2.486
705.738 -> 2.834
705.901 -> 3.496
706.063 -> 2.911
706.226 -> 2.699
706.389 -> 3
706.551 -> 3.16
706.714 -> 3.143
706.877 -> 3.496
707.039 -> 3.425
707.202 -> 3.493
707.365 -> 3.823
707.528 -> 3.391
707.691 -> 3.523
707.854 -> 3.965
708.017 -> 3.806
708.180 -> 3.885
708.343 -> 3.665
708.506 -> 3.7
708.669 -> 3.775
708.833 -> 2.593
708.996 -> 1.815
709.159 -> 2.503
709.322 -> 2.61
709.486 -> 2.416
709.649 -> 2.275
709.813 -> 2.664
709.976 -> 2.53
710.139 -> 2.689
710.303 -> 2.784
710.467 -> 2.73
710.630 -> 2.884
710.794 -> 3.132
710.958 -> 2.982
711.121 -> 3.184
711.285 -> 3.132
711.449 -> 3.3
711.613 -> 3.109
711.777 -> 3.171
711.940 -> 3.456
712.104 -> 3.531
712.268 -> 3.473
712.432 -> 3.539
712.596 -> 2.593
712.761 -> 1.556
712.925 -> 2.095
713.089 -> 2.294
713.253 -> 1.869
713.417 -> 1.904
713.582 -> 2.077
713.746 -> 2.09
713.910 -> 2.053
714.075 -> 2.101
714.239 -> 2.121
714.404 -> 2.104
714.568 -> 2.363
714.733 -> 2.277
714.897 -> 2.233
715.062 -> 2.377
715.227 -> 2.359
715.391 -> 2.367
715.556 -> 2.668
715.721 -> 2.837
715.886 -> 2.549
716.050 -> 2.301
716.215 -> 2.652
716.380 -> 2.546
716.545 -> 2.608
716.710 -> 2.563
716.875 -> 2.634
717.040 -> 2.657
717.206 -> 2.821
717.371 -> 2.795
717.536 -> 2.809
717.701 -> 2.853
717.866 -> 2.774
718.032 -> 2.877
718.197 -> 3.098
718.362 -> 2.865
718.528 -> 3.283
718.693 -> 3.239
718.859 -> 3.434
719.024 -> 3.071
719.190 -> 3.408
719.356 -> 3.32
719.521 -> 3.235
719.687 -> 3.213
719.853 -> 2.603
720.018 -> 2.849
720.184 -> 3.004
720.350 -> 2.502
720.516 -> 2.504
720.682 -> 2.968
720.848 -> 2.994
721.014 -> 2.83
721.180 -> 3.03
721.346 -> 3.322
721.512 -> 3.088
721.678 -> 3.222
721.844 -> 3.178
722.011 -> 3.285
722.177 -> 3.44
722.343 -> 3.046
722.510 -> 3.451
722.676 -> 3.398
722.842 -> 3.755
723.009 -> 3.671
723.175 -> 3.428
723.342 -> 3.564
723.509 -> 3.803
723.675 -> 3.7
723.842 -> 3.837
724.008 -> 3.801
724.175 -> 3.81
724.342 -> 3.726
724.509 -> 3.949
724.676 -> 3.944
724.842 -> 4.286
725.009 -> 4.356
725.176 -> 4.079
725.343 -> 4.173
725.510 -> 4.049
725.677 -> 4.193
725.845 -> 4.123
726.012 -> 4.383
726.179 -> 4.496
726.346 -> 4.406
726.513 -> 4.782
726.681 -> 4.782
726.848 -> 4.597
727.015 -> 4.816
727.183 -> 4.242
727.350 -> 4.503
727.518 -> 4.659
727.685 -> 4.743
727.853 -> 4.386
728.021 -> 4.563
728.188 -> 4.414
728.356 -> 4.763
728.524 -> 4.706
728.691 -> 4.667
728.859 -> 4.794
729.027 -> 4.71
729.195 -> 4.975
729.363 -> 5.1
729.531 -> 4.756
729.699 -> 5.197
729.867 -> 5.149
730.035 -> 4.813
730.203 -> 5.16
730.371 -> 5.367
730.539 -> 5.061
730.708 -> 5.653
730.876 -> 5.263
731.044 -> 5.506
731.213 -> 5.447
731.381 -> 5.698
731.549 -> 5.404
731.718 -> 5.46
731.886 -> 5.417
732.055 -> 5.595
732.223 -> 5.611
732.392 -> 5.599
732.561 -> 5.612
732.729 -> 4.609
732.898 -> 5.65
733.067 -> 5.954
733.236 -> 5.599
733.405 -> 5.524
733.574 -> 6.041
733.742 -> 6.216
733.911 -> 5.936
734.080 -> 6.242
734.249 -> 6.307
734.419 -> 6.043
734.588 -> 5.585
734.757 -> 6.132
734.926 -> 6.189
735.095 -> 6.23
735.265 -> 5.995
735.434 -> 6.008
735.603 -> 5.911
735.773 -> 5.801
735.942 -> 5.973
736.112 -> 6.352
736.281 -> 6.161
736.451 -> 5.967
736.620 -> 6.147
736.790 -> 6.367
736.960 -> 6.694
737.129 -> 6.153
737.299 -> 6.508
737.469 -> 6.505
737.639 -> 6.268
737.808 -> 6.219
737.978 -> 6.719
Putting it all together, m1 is 2.2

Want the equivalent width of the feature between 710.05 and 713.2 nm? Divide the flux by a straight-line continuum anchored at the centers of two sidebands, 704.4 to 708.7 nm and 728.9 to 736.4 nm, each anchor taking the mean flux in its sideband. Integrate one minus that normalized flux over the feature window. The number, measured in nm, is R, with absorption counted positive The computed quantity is 0.97 nm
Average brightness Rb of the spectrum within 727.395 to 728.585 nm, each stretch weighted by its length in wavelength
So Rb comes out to 4.6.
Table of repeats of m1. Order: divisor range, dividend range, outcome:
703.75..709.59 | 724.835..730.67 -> 1.30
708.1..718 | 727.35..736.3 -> 2.14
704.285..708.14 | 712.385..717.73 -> 0.62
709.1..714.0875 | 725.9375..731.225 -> 1.89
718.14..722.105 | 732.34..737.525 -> 2.04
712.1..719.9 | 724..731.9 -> 1.84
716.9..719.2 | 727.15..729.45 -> 1.61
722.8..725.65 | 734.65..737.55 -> 1.64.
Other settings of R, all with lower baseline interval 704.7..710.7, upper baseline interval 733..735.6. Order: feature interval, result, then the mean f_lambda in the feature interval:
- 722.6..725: 0.57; 3.78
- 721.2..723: 0.55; 3.32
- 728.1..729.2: 0.15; 4.7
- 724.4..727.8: 0.54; 4.37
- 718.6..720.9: 0.77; 3.03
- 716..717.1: 0.43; 2.57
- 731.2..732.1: 0.04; 5.51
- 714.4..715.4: 0.43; 2.31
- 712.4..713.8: 0.62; 2.18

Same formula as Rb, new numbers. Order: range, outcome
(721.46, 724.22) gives 3.5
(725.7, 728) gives 4.52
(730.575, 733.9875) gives 5.58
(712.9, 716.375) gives 2.28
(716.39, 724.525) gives 3.16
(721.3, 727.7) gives 3.95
